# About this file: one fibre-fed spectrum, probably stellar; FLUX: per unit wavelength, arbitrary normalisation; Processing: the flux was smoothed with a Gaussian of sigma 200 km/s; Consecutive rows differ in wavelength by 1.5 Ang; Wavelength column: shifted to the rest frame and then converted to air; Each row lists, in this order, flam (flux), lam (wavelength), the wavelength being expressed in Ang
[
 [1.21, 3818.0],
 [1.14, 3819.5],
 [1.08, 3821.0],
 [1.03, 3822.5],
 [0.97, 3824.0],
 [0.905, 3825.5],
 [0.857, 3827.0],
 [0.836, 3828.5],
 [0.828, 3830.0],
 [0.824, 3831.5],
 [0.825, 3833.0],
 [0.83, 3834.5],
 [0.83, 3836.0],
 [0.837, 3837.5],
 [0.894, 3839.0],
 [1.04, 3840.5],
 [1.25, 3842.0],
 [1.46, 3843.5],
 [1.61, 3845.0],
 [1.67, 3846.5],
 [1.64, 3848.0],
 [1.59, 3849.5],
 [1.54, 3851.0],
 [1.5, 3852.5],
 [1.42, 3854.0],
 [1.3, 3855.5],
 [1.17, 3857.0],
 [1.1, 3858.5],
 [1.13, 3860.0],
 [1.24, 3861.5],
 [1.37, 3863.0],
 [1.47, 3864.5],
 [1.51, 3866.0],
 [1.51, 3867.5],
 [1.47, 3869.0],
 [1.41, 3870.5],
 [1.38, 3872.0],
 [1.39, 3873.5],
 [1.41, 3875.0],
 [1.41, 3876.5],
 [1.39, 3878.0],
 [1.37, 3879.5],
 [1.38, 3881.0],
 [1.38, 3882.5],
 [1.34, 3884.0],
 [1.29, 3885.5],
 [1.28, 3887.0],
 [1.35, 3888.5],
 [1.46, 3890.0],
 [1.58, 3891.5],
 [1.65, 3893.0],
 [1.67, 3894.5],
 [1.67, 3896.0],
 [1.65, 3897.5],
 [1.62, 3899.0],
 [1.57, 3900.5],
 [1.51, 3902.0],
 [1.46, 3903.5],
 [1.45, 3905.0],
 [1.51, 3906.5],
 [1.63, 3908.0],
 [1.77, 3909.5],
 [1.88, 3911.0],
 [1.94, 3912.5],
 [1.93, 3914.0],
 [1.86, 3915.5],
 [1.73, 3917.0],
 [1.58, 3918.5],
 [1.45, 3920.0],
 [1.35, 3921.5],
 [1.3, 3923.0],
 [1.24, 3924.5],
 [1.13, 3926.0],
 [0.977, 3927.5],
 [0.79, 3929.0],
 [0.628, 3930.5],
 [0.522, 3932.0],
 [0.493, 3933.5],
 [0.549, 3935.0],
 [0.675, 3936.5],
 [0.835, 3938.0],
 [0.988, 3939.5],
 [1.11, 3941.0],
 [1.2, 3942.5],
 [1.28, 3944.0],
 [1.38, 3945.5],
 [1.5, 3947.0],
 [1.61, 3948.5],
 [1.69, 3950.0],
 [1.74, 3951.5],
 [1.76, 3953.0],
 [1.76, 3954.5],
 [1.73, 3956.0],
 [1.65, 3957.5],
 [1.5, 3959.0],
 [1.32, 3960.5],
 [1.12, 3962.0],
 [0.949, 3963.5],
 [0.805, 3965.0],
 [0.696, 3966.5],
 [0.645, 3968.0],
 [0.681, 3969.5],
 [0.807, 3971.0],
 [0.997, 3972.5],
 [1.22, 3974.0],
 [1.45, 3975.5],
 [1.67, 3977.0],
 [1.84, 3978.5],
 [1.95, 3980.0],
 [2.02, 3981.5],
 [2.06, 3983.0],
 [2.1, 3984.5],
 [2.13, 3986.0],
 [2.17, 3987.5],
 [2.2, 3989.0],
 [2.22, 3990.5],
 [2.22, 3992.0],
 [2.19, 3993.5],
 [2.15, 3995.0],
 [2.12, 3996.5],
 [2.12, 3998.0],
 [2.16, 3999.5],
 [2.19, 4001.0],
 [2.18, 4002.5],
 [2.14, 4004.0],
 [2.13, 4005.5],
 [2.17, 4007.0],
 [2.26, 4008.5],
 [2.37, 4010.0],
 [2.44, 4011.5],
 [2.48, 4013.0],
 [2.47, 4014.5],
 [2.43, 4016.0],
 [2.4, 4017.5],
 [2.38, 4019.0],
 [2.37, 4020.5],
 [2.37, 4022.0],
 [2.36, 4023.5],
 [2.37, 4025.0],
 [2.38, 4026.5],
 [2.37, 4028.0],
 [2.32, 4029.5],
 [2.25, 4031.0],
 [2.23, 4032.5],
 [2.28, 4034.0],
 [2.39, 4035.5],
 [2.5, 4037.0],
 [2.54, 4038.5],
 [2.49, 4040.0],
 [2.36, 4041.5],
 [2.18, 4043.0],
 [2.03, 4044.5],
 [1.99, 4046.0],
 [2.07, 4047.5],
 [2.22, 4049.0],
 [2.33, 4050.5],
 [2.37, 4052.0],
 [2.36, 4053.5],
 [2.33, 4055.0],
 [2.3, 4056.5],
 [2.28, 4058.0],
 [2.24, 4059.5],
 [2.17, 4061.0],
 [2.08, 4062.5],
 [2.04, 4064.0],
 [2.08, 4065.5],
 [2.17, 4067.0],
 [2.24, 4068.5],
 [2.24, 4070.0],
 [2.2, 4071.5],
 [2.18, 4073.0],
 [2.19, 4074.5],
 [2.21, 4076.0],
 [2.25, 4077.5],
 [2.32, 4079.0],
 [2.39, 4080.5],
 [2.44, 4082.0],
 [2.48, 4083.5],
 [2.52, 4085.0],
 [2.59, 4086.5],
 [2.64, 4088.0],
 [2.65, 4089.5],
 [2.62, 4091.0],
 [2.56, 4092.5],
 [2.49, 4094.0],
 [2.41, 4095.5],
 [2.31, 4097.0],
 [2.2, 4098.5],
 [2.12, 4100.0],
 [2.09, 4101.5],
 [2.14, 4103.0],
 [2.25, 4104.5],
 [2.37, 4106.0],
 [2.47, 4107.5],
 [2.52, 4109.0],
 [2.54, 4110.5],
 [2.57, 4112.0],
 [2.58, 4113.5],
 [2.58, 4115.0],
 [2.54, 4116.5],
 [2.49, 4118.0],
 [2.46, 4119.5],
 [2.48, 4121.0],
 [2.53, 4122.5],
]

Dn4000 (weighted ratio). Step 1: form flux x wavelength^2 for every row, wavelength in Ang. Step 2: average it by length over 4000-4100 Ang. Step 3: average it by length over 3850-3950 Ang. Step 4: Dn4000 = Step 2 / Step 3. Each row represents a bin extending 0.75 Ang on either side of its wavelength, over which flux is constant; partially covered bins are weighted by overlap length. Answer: 1.8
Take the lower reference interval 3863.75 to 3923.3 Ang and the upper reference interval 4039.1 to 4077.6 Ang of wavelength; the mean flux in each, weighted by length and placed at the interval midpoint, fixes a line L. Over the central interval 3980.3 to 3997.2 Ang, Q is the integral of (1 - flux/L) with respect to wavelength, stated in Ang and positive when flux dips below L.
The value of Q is -1.88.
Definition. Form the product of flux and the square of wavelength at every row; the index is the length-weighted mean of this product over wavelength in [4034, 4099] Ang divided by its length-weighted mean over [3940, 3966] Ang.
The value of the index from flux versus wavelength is 1.74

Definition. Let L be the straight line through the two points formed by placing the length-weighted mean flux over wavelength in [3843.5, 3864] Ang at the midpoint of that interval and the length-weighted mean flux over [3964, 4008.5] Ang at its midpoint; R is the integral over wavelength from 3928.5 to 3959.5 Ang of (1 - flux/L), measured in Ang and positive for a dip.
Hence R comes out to 8.5 Ang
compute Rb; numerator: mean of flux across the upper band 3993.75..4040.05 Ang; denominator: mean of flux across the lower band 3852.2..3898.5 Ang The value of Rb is 1.6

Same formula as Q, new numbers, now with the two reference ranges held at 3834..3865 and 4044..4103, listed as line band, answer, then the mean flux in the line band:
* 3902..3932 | 2.80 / 1.43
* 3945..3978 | 8.76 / 1.31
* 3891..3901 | -0.94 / 1.63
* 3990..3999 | -1.08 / 2.17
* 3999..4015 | -2.23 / 2.27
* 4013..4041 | -4.09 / 2.39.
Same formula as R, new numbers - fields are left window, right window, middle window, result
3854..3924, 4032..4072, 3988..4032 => -4.9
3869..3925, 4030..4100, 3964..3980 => 6.5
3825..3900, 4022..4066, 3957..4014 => 5.9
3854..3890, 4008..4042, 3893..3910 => -0.4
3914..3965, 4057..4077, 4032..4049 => -2.5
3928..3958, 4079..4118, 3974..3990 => -4.5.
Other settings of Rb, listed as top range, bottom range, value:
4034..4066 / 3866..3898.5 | 1.55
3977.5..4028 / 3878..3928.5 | 1.48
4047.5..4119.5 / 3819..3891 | 1.88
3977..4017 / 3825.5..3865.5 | 1.83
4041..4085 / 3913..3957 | 1.75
